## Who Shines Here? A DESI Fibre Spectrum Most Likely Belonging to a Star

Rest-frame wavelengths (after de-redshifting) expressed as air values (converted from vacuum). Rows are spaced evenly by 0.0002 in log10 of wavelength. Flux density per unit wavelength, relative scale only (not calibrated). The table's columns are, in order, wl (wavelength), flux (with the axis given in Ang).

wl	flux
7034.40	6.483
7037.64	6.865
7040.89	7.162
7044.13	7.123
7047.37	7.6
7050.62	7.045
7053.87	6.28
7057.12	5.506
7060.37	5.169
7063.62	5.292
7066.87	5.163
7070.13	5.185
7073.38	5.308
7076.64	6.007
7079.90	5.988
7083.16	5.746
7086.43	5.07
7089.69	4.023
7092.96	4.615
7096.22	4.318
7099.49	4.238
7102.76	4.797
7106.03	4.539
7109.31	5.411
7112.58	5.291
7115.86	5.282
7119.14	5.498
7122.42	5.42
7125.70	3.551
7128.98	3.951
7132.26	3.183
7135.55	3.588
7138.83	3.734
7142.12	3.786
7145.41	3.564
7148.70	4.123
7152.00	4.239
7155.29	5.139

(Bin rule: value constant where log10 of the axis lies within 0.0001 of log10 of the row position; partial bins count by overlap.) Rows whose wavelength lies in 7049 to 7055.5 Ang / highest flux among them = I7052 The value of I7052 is 7.045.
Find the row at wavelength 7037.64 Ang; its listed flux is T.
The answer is 6.865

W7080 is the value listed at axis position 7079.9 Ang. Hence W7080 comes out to 5.988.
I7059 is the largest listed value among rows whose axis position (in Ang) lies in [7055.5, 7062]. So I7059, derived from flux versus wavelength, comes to 5.506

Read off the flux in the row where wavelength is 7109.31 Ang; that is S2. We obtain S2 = 5.411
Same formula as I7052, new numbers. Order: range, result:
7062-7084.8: 6.007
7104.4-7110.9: 5.411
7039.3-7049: 7.6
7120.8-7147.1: 5.42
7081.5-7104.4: 5.746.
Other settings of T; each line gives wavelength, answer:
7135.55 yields 3.588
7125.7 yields 3.551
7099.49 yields 4.238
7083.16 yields 5.746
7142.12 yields 3.786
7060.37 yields 5.169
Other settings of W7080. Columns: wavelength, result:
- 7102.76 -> 4.797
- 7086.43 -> 5.07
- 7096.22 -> 4.318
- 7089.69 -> 4.023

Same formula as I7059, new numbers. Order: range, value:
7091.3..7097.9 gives 4.615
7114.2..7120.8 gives 5.498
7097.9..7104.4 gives 4.797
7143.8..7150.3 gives 4.123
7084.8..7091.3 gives 5.07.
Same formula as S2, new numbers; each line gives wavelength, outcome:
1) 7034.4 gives 6.483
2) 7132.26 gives 3.183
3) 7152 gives 4.239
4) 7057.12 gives 5.506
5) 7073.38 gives 5.308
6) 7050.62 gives 7.045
